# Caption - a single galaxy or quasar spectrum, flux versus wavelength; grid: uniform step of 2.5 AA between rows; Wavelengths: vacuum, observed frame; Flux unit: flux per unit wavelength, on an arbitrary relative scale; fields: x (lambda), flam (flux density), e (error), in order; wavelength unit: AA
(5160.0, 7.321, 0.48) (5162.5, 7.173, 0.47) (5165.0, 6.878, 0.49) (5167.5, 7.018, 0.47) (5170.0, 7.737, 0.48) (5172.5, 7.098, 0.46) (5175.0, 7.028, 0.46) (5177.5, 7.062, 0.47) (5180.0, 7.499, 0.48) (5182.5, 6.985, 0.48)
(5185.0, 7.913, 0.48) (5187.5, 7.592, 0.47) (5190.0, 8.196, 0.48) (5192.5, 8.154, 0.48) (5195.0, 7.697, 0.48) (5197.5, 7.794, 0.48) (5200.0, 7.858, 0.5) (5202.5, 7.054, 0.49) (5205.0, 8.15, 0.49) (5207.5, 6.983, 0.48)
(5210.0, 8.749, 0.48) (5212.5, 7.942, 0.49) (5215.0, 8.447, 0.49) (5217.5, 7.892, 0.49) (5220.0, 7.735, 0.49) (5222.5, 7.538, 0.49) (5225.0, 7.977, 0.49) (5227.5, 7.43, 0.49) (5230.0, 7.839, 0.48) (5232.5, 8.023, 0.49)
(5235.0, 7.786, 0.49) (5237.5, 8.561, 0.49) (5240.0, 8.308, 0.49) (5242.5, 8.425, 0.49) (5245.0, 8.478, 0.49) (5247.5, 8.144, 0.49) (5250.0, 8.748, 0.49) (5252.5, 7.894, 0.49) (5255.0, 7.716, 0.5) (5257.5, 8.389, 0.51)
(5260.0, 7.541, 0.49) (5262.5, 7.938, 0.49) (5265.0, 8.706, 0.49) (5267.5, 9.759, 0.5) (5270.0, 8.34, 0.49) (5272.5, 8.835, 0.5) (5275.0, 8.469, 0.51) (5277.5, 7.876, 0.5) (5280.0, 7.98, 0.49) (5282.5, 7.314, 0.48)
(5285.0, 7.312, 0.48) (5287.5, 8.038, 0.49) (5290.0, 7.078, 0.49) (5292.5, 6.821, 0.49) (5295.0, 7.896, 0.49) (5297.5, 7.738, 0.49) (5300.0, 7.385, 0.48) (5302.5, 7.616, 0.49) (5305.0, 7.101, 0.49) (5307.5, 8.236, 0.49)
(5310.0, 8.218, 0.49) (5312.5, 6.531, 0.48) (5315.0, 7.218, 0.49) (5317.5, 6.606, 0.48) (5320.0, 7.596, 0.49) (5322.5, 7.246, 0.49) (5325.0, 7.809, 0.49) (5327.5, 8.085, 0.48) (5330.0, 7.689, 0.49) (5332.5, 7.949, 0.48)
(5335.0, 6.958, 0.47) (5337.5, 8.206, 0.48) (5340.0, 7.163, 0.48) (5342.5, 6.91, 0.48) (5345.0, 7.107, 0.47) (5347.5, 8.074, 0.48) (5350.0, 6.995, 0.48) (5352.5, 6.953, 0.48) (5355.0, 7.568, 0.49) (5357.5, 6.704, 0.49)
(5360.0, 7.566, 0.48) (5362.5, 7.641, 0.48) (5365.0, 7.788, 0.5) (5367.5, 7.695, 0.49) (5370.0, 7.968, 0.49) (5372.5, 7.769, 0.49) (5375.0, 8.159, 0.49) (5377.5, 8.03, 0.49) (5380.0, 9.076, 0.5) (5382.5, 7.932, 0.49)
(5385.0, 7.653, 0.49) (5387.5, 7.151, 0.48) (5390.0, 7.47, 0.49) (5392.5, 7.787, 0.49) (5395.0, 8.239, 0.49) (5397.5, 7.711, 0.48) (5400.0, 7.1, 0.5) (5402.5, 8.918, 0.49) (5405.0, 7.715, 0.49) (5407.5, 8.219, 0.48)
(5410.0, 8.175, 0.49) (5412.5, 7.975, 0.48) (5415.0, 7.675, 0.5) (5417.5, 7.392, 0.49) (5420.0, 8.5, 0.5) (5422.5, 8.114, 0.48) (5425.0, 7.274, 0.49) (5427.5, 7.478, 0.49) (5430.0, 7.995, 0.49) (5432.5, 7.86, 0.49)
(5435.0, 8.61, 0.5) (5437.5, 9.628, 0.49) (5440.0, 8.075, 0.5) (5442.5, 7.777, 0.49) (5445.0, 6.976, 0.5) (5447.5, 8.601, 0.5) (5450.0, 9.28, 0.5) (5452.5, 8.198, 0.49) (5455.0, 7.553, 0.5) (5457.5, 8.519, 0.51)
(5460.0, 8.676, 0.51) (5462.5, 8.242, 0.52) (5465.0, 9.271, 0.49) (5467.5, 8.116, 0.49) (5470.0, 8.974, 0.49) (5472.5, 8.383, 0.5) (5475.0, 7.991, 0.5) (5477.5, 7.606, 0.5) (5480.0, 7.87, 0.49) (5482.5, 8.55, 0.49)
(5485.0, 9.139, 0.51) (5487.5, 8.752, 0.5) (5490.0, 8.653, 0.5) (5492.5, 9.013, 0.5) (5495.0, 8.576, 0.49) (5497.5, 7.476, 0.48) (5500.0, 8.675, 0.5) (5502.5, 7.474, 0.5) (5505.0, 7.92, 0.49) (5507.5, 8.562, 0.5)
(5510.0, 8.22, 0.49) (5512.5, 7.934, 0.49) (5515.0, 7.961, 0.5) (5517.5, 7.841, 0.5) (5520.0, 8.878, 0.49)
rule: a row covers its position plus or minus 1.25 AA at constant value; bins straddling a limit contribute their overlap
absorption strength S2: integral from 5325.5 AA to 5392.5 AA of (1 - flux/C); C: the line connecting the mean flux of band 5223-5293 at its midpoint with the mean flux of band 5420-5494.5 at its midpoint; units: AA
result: 4.6 AA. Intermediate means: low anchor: 8.07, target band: 7.63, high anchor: 8.32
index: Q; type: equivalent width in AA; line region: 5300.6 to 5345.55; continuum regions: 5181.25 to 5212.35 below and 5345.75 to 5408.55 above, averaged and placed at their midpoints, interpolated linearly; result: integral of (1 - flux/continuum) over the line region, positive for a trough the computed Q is 1.7 AA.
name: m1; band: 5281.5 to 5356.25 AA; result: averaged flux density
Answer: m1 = 7.45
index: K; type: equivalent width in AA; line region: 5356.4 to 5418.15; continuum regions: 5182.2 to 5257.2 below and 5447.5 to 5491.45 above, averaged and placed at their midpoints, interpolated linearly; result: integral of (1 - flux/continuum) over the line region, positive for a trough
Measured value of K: 3.5 AA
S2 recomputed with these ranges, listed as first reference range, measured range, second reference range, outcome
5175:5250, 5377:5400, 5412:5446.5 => 0.3 AA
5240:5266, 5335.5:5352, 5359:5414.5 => 1.3 AA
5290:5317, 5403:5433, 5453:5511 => 0.5 AA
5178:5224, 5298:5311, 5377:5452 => 0.3 AA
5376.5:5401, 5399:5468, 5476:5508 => -0.9 AA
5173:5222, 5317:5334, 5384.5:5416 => 0.4 AA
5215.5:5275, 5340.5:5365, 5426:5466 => 2.8 AA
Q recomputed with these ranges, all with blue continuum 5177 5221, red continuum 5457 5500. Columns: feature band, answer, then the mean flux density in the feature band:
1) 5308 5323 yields 1.4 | 7.29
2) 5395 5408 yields 0.5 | 7.95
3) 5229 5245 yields -0.6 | 8.19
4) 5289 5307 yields 1.4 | 7.42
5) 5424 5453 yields 0.7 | 8.15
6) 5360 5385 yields 0.7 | 7.97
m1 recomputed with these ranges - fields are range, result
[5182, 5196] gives 7.8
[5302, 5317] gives 7.44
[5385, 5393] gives 7.47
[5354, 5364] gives 7.38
